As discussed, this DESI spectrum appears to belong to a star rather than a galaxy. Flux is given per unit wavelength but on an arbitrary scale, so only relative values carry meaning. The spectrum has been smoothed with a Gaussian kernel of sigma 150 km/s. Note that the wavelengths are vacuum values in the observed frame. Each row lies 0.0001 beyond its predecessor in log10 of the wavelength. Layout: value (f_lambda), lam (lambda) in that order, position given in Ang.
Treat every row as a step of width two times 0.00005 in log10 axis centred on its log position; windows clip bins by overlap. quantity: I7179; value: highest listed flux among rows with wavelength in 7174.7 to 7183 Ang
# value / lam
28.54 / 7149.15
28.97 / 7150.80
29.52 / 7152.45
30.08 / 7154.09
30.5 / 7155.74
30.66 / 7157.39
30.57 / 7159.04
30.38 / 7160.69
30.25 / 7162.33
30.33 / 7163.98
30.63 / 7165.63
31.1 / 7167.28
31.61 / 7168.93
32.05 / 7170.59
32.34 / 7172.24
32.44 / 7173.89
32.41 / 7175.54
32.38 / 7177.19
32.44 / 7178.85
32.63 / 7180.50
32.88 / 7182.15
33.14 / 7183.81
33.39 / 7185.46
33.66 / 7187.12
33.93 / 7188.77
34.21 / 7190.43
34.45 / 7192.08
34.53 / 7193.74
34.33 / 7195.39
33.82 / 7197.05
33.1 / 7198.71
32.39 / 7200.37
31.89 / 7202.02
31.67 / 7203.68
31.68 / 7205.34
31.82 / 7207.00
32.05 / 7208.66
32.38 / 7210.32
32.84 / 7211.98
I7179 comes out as 32.88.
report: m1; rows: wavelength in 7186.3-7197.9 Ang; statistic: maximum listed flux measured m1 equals 34.53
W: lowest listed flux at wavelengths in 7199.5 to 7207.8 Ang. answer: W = 31.67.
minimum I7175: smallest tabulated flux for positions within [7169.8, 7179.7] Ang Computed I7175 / 32.05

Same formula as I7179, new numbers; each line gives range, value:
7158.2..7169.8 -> 31.61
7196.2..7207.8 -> 33.82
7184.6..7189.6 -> 33.93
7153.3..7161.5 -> 30.66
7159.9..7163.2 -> 30.38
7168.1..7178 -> 32.44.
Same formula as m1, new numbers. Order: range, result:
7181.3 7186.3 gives 33.39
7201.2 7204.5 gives 31.89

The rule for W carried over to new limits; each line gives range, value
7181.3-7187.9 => 32.88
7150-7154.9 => 28.97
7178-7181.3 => 32.44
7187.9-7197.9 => 33.82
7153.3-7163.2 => 30.08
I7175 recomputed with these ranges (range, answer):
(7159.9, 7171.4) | 30.25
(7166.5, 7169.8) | 31.1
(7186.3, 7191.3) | 33.66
